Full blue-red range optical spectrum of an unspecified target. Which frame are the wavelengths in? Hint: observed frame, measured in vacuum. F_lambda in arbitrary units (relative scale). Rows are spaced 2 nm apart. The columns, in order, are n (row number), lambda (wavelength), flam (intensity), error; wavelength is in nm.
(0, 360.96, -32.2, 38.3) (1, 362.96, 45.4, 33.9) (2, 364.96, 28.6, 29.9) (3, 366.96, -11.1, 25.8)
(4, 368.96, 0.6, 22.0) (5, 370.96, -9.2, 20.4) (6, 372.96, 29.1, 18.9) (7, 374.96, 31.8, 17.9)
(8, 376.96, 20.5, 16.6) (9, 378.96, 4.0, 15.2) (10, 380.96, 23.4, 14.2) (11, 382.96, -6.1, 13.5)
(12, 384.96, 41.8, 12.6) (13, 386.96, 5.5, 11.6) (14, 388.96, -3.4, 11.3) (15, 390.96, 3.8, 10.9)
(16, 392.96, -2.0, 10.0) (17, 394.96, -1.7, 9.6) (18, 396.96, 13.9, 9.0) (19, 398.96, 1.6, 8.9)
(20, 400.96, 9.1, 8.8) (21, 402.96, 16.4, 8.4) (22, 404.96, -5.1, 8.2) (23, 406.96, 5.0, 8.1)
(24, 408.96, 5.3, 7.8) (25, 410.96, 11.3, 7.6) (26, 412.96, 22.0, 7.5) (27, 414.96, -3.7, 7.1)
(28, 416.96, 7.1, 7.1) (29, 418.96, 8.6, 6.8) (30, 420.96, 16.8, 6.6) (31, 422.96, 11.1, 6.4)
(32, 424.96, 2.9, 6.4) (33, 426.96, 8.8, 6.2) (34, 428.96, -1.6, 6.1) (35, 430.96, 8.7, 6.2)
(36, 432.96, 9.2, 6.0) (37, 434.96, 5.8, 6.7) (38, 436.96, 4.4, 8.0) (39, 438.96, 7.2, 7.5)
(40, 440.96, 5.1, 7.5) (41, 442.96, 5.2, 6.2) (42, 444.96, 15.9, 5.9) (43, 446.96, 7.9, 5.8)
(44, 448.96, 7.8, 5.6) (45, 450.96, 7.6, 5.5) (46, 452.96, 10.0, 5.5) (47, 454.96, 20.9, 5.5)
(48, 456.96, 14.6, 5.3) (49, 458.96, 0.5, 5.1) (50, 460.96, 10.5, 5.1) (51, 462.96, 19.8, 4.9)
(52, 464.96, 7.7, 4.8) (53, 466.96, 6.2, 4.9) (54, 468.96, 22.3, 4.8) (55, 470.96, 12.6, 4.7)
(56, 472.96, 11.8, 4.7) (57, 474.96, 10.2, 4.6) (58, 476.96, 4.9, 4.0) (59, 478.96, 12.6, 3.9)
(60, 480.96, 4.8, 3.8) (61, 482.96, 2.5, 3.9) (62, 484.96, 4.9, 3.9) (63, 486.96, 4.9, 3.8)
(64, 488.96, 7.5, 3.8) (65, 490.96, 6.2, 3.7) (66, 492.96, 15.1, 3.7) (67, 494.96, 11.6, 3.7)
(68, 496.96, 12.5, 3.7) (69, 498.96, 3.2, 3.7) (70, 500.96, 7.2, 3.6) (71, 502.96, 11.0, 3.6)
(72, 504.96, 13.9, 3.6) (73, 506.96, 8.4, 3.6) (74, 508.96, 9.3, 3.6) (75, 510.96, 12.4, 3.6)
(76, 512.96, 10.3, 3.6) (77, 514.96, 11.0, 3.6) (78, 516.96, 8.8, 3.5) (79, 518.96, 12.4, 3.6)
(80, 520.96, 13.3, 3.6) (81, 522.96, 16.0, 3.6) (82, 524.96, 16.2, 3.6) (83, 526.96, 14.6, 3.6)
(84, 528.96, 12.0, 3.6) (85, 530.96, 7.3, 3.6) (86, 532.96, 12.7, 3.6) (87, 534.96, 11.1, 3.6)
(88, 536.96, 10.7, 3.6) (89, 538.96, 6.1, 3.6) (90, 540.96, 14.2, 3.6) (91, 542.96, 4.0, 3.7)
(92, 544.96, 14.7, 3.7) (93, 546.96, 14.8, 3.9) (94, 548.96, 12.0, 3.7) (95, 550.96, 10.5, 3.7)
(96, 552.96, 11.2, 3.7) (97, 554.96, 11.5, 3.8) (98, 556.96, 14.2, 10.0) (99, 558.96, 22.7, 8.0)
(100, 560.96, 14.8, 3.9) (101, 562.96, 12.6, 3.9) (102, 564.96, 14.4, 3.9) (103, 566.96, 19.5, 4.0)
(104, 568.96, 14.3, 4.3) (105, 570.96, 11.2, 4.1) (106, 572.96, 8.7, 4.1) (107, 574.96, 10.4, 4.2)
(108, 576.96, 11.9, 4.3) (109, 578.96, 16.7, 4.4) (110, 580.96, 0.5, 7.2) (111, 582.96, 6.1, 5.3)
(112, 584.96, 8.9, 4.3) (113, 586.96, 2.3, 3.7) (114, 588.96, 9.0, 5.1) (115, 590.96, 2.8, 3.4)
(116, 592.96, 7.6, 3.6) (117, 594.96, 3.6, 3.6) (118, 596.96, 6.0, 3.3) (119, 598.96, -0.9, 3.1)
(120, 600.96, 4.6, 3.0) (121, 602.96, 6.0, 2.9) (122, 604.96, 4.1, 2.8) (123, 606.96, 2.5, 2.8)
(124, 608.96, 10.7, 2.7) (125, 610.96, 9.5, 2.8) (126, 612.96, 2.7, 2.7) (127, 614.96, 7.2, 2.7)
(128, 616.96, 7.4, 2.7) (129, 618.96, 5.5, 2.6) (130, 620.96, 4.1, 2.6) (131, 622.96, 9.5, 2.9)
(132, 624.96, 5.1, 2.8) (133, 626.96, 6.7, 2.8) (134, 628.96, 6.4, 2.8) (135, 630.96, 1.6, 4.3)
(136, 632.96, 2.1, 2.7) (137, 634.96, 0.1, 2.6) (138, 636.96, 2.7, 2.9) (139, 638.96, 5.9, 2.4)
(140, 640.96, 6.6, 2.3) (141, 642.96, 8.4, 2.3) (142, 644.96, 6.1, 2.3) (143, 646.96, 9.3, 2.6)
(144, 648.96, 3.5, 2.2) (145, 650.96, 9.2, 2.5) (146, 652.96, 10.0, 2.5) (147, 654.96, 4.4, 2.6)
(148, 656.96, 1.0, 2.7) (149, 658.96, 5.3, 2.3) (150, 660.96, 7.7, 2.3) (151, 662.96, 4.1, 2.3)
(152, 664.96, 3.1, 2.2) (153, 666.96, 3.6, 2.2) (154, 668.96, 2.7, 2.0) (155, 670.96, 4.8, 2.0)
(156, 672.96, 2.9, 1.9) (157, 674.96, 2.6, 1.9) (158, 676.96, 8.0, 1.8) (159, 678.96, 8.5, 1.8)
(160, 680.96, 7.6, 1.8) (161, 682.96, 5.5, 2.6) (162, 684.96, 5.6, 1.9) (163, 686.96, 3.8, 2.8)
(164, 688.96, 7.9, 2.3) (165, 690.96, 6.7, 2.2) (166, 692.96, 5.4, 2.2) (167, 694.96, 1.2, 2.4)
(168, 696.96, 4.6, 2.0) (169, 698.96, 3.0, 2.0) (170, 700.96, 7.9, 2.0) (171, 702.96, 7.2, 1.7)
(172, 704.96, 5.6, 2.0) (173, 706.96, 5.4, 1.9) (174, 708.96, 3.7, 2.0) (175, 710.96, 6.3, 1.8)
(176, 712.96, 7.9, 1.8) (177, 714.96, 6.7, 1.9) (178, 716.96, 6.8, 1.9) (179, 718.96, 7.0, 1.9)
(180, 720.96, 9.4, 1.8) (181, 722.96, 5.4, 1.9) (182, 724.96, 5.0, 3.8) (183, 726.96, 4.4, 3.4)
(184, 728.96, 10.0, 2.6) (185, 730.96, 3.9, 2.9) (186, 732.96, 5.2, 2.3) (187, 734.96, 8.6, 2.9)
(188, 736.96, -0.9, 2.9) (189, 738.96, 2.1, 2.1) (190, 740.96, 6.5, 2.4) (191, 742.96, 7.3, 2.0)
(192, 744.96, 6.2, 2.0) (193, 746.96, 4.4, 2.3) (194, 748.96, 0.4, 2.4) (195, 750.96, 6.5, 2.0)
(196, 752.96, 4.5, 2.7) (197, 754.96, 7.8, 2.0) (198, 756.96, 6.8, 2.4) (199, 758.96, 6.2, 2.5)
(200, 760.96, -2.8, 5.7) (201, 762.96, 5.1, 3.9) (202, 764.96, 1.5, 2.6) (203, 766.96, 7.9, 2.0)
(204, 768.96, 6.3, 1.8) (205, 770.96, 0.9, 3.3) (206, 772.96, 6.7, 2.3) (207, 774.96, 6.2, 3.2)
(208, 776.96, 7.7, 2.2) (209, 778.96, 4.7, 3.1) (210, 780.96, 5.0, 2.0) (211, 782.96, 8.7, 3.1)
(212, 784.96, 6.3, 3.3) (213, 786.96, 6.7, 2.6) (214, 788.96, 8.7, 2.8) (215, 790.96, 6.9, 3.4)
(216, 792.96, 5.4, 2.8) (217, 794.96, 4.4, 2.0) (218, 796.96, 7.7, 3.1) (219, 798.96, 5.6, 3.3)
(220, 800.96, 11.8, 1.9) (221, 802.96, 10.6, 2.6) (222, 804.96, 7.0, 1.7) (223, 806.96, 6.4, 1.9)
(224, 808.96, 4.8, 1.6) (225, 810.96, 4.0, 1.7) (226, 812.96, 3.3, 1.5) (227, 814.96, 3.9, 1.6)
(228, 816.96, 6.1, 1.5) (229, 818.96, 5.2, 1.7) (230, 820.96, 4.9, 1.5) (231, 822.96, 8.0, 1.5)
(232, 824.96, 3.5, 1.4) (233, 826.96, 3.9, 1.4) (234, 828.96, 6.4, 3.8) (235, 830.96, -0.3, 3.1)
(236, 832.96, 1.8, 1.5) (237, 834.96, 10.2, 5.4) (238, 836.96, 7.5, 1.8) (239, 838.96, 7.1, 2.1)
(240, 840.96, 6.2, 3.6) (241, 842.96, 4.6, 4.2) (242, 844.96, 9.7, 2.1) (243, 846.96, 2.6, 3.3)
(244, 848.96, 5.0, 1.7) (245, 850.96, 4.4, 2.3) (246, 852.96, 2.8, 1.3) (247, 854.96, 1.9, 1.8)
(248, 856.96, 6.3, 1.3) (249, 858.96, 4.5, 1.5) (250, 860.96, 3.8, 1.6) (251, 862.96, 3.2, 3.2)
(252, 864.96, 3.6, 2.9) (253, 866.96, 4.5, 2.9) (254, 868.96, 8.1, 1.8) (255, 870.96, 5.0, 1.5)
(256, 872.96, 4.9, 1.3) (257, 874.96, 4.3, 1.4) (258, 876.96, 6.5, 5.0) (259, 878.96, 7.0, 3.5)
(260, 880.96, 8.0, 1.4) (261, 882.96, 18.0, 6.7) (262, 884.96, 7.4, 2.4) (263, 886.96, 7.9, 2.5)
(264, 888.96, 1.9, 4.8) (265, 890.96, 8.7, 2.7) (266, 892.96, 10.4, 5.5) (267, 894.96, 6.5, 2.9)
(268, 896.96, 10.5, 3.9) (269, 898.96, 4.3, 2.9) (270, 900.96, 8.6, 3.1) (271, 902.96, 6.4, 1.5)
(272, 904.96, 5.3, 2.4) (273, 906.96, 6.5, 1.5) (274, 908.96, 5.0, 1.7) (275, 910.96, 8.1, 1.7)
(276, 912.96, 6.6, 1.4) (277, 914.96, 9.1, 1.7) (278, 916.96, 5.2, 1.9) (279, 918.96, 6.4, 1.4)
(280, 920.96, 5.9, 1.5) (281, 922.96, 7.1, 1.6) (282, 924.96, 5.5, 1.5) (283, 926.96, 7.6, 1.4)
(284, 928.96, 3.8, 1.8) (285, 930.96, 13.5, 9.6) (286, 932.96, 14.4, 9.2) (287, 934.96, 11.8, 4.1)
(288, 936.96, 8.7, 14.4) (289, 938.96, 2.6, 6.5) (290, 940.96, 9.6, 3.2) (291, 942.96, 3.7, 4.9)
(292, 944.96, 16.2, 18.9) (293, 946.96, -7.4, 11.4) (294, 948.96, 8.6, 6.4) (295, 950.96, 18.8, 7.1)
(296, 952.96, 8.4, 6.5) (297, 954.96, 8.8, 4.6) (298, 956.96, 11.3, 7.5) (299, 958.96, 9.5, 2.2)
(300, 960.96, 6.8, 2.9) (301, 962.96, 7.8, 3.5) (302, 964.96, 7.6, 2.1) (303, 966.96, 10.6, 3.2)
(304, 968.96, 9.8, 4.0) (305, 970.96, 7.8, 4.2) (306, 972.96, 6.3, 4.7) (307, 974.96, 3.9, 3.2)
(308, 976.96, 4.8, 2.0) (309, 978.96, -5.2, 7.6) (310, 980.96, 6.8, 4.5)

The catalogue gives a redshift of 0.657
